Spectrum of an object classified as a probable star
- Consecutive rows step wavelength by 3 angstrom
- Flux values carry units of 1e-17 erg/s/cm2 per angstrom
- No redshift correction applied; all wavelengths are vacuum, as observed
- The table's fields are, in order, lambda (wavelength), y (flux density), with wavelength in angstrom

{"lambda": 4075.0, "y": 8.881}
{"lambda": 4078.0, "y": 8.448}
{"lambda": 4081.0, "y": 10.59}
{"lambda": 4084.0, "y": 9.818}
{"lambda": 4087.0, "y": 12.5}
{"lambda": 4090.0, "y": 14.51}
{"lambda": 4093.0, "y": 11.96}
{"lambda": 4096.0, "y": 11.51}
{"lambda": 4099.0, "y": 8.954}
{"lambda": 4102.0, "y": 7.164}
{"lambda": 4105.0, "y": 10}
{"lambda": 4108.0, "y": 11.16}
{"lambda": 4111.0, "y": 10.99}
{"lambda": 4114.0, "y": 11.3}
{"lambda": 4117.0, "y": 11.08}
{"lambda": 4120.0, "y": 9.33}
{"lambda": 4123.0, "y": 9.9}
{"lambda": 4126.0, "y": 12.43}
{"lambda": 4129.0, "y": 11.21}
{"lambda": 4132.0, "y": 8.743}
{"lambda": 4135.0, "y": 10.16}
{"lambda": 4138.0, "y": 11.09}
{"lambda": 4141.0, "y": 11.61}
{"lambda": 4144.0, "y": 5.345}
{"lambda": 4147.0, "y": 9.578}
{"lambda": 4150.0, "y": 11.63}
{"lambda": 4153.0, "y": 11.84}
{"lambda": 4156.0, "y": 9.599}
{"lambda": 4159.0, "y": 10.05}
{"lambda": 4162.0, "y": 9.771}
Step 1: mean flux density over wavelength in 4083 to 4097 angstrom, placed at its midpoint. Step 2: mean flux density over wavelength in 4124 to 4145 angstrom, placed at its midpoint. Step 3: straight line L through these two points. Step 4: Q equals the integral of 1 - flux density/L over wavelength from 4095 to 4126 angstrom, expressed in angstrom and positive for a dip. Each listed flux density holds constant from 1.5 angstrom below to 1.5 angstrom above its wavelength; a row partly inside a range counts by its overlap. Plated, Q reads 2.7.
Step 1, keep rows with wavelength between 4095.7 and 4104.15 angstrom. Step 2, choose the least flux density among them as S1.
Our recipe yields 7.164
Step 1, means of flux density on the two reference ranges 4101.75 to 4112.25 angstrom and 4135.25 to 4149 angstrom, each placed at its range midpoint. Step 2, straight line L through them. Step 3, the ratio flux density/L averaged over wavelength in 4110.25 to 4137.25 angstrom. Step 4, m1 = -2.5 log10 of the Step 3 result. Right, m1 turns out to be -0.08 mag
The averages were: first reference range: 10.1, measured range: 10.6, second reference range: 9.56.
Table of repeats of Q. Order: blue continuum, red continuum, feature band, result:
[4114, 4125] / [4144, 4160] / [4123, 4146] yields 0.40 angstrom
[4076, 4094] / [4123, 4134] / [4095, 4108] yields 1.74 angstrom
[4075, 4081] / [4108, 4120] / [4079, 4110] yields -2.83 angstrom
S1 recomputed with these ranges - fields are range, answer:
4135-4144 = 5.345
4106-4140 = 8.743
